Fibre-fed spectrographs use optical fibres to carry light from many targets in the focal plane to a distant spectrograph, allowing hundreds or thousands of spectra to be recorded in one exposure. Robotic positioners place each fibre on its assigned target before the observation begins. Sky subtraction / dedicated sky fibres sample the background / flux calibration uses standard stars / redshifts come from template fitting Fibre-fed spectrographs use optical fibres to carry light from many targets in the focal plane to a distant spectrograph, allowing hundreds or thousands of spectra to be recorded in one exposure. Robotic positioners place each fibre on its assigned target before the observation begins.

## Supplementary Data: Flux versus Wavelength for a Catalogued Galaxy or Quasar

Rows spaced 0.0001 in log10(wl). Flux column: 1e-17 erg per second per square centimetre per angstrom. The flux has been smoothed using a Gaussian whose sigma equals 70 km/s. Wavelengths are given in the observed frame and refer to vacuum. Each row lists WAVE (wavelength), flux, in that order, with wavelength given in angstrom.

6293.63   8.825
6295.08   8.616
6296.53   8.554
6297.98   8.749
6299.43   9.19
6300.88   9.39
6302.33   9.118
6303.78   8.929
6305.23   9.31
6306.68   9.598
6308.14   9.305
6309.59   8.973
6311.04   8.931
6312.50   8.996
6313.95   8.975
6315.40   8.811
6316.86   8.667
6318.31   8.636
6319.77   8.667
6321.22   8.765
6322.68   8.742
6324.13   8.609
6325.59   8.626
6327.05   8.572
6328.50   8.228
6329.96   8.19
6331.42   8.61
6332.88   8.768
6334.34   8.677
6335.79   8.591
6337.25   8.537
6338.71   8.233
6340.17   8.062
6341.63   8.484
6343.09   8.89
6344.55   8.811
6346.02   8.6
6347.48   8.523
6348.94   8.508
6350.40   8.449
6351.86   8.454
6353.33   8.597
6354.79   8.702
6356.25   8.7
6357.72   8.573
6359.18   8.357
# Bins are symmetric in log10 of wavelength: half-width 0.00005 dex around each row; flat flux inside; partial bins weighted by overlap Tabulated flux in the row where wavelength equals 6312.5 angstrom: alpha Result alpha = 8.996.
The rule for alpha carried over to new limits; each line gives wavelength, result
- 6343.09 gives 8.89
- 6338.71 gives 8.233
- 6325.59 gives 8.626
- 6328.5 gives 8.228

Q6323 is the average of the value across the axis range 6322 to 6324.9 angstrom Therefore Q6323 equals 8.68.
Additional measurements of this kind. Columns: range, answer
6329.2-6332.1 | 8.38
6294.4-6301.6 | 8.9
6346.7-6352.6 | 8.48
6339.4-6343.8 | 8.47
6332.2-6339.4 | 8.57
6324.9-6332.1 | 8.44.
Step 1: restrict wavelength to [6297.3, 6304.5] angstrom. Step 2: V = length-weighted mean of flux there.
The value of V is 9.08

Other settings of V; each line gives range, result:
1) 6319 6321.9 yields 8.72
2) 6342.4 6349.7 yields 8.66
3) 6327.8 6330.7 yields 8.2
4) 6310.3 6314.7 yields 8.97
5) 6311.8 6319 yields 8.83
